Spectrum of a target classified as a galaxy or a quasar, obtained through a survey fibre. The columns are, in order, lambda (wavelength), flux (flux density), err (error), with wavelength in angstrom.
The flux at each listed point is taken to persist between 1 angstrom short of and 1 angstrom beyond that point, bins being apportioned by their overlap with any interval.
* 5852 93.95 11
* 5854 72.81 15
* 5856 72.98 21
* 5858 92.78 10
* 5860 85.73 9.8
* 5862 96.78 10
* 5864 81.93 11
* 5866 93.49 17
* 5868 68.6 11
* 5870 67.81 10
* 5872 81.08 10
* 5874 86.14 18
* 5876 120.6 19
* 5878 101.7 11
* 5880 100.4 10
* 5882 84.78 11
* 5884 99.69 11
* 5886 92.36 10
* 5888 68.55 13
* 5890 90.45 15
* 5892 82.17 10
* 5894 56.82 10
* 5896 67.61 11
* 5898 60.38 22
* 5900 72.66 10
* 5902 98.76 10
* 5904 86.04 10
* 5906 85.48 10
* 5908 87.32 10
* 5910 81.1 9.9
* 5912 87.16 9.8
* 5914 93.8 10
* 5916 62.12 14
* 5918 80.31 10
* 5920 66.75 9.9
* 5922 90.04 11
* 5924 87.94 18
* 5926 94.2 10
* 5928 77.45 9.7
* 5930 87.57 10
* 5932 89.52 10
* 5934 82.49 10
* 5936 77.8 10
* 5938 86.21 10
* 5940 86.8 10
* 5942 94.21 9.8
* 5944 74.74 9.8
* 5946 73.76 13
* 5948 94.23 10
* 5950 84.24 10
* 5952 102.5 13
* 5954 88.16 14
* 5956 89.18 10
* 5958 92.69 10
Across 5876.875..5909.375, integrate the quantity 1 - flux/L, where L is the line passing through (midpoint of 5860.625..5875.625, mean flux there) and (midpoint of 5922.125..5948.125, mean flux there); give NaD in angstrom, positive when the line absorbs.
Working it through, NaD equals 0.30 angstrom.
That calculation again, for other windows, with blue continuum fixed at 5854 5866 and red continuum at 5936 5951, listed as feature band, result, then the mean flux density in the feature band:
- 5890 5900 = 1.8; 69.7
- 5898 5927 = 0.6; 83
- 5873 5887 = -2.1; 98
